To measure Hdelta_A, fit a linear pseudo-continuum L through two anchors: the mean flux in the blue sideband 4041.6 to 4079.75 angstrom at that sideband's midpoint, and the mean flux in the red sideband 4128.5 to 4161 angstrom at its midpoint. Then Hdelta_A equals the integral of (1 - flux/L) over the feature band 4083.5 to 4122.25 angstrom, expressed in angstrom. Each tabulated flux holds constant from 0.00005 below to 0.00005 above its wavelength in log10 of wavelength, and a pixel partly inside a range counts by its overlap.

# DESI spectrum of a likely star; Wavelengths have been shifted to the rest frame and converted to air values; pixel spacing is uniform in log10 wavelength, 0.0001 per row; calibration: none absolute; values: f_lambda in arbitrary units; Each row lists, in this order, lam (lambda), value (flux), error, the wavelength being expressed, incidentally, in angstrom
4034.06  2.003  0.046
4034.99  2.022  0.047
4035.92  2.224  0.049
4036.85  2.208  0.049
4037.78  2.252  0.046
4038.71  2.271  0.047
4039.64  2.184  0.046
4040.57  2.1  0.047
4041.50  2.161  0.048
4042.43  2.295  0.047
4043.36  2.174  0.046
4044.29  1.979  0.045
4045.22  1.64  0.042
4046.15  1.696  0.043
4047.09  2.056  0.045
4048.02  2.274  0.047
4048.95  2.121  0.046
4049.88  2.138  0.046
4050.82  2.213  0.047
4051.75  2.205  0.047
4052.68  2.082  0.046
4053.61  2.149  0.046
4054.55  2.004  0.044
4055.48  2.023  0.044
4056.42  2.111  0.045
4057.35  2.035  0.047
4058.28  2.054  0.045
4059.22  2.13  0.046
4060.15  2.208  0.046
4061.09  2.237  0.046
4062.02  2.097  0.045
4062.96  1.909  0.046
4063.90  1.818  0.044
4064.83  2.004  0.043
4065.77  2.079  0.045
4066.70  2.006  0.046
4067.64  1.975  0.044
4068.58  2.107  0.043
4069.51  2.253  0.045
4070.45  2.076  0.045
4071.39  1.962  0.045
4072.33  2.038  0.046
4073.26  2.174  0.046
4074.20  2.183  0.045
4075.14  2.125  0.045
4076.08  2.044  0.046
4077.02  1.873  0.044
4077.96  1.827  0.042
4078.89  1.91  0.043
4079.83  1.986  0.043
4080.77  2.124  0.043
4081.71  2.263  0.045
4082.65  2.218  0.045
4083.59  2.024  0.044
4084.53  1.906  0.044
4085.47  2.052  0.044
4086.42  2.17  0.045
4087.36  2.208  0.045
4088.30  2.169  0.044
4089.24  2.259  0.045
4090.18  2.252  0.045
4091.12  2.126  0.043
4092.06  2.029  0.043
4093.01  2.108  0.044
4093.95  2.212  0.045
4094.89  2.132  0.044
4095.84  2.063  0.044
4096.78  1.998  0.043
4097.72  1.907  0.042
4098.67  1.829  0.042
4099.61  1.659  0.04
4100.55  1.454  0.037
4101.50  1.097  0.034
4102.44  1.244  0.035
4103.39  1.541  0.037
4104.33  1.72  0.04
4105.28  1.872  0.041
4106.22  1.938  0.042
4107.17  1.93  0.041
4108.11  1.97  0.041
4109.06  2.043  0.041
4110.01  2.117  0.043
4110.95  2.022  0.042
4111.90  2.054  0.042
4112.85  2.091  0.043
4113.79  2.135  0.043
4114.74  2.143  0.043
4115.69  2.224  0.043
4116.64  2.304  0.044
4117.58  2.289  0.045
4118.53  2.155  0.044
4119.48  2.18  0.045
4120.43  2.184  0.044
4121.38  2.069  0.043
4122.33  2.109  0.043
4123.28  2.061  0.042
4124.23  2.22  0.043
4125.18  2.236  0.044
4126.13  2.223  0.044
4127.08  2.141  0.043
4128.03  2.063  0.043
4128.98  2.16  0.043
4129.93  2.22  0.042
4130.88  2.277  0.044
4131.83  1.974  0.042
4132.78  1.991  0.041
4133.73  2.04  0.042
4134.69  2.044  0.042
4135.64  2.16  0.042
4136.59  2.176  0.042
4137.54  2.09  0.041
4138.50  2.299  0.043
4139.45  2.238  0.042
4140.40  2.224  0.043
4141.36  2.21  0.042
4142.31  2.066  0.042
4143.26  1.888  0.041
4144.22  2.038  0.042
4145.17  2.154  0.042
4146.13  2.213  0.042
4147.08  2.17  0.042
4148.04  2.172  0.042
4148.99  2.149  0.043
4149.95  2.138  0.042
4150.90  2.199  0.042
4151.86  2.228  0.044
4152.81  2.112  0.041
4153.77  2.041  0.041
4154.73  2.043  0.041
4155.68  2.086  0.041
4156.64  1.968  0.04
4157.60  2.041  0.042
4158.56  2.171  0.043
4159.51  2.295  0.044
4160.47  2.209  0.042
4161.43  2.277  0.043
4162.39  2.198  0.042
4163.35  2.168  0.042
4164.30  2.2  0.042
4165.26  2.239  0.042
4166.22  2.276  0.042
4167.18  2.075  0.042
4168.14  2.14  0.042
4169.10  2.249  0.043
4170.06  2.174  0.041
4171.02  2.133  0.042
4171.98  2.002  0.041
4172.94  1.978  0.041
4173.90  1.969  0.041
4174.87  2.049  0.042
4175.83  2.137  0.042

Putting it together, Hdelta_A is 1.8 angstrom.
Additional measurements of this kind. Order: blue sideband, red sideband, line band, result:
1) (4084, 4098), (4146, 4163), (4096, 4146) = 2.3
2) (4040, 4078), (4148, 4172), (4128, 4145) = 0.1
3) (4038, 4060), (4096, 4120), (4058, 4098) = -1.4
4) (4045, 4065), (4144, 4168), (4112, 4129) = -0.3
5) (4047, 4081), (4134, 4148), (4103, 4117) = 0.7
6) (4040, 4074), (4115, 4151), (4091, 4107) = 2.3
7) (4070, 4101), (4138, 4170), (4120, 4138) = -0.1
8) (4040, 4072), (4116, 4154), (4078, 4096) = -0.1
